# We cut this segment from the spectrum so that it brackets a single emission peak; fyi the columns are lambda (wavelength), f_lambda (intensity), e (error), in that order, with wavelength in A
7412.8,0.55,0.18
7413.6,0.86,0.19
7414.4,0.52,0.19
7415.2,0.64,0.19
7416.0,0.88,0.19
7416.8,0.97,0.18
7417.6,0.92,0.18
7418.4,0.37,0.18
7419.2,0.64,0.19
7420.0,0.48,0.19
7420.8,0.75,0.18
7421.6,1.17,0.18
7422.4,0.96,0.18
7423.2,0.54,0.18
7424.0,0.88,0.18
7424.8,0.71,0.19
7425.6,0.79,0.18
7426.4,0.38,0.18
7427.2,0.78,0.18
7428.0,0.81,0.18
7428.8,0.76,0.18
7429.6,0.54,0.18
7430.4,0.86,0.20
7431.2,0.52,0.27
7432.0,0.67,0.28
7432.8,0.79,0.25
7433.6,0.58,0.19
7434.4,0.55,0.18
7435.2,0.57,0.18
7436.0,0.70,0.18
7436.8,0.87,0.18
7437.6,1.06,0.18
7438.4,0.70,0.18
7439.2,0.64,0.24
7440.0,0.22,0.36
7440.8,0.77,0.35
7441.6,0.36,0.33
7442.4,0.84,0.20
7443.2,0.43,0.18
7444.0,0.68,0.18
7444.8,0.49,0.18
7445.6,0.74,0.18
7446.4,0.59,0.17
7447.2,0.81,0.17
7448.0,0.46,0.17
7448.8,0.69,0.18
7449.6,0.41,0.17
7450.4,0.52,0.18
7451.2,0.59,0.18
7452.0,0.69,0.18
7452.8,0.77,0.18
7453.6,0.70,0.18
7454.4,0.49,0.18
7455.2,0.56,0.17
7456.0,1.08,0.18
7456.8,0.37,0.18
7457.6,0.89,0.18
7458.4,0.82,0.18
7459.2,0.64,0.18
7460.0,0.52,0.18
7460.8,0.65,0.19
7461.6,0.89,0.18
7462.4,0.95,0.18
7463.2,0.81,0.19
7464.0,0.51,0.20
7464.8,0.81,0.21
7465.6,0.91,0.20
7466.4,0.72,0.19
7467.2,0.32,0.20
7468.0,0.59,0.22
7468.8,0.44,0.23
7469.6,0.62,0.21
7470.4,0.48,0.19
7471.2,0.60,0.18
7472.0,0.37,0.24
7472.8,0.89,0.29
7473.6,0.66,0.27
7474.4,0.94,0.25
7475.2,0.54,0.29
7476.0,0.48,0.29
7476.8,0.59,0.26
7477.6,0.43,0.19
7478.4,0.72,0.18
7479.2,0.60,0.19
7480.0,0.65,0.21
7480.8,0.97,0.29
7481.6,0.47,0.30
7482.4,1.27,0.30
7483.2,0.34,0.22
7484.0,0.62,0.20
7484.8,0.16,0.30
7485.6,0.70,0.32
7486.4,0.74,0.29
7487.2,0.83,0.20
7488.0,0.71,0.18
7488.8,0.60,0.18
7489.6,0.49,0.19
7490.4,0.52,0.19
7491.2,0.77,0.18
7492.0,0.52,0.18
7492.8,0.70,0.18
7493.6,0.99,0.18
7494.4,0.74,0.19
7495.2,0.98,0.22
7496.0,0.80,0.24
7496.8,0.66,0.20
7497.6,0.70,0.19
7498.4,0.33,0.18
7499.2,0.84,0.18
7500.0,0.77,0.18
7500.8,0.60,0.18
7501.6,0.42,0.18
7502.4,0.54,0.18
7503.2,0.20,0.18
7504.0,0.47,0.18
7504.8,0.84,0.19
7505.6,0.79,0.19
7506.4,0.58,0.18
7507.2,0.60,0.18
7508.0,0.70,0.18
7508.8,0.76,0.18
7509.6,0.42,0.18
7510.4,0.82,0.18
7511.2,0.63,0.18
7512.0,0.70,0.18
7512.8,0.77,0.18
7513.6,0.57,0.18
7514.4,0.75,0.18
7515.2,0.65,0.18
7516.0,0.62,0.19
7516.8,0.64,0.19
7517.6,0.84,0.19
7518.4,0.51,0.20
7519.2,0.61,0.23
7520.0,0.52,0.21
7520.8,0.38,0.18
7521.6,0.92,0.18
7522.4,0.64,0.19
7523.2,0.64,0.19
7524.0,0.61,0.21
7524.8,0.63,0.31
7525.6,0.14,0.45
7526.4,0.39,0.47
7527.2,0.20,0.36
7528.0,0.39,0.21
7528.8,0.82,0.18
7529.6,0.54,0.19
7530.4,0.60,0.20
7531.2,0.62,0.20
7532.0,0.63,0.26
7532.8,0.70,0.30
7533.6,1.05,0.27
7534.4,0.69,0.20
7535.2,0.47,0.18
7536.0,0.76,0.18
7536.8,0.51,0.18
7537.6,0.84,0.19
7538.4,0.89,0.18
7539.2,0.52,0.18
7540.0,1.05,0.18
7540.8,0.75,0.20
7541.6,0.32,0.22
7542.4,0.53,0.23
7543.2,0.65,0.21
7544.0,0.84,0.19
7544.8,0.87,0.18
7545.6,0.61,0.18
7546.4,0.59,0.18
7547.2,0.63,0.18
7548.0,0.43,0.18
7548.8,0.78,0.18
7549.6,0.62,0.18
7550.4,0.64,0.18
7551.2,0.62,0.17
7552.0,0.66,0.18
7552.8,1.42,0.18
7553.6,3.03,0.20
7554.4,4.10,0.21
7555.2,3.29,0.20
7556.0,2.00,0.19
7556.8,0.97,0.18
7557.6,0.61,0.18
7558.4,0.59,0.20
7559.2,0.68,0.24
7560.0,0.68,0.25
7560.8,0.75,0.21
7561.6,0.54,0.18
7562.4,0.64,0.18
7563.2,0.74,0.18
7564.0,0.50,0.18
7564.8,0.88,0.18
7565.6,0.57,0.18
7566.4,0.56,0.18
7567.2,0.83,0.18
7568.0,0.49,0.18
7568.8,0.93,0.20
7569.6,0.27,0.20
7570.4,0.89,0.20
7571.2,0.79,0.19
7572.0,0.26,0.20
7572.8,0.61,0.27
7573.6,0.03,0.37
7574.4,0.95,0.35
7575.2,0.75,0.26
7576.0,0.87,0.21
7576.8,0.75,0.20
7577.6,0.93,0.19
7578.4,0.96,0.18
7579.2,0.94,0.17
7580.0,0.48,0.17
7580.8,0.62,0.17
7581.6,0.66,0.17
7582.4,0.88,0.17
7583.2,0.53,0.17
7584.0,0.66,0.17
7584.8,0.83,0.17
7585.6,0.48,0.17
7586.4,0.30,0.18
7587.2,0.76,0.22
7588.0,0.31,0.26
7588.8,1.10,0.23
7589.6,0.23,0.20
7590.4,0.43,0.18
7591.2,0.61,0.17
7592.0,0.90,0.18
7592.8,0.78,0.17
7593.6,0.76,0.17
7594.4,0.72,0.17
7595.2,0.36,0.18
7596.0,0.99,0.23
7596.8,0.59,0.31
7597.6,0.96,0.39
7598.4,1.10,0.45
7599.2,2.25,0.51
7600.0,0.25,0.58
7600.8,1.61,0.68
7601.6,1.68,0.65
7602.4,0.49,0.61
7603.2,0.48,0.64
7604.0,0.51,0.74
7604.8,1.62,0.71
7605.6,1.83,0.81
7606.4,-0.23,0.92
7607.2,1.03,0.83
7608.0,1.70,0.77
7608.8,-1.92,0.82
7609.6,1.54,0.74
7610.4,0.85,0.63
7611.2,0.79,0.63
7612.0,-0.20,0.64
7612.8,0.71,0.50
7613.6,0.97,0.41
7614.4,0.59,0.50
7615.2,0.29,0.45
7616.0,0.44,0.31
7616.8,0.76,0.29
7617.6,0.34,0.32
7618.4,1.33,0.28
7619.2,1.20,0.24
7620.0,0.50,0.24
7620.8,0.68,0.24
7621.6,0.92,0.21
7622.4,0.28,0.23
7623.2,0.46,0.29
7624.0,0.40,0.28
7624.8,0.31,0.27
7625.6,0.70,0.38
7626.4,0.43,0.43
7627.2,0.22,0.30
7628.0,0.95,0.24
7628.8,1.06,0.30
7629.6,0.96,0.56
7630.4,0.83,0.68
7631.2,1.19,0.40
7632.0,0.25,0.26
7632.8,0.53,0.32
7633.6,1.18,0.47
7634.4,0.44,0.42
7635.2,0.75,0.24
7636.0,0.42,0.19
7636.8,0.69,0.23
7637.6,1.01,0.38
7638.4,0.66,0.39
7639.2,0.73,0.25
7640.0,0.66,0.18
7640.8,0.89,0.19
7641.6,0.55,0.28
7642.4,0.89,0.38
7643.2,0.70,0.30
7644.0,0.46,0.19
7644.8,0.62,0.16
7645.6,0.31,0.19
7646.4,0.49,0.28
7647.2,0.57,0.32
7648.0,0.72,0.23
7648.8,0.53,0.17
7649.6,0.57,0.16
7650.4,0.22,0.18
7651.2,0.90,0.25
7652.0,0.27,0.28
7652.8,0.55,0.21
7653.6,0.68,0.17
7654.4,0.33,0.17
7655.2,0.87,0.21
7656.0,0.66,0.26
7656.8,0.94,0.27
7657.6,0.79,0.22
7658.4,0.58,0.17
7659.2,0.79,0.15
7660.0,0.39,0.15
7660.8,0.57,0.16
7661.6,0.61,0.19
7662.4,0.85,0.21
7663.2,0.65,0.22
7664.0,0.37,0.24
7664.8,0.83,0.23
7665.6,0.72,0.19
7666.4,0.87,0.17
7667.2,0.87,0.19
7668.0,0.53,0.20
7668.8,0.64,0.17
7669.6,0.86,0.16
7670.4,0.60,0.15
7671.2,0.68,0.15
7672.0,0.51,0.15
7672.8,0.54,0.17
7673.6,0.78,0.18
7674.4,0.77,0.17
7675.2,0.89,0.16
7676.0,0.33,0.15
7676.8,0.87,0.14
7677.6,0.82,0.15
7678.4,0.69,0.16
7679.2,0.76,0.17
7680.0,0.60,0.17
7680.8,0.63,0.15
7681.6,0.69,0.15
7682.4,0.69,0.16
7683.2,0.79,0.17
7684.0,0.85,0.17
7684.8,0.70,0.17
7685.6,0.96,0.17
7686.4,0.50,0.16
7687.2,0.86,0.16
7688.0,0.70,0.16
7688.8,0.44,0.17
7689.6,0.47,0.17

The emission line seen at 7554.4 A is Halpha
